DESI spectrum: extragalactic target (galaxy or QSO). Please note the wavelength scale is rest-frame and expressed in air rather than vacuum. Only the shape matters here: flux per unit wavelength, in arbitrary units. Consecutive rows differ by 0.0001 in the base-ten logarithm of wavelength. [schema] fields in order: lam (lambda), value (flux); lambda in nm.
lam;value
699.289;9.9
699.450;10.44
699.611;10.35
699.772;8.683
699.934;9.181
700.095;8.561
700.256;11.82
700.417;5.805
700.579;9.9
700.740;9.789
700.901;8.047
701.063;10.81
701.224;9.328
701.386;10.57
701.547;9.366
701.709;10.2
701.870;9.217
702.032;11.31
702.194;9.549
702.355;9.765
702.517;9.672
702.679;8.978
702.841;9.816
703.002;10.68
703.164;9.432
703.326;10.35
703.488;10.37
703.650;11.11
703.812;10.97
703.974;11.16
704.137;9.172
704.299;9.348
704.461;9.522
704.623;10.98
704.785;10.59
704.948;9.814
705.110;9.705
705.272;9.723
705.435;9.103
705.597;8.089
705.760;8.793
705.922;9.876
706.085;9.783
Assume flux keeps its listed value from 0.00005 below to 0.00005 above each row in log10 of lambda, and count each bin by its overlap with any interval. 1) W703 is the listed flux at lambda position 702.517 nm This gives 9.672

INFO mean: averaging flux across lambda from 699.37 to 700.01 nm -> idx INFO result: 9.66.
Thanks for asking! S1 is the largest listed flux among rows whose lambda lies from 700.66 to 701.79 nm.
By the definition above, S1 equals 10.81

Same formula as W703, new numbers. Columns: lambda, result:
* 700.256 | 11.82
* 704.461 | 9.522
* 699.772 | 8.683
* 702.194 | 9.549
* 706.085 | 9.783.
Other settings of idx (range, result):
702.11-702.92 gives 9.56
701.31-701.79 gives 10.1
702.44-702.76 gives 9.31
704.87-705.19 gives 9.77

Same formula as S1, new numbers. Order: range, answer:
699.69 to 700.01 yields 9.181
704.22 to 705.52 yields 10.98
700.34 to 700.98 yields 9.9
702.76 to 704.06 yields 11.16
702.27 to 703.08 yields 10.68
